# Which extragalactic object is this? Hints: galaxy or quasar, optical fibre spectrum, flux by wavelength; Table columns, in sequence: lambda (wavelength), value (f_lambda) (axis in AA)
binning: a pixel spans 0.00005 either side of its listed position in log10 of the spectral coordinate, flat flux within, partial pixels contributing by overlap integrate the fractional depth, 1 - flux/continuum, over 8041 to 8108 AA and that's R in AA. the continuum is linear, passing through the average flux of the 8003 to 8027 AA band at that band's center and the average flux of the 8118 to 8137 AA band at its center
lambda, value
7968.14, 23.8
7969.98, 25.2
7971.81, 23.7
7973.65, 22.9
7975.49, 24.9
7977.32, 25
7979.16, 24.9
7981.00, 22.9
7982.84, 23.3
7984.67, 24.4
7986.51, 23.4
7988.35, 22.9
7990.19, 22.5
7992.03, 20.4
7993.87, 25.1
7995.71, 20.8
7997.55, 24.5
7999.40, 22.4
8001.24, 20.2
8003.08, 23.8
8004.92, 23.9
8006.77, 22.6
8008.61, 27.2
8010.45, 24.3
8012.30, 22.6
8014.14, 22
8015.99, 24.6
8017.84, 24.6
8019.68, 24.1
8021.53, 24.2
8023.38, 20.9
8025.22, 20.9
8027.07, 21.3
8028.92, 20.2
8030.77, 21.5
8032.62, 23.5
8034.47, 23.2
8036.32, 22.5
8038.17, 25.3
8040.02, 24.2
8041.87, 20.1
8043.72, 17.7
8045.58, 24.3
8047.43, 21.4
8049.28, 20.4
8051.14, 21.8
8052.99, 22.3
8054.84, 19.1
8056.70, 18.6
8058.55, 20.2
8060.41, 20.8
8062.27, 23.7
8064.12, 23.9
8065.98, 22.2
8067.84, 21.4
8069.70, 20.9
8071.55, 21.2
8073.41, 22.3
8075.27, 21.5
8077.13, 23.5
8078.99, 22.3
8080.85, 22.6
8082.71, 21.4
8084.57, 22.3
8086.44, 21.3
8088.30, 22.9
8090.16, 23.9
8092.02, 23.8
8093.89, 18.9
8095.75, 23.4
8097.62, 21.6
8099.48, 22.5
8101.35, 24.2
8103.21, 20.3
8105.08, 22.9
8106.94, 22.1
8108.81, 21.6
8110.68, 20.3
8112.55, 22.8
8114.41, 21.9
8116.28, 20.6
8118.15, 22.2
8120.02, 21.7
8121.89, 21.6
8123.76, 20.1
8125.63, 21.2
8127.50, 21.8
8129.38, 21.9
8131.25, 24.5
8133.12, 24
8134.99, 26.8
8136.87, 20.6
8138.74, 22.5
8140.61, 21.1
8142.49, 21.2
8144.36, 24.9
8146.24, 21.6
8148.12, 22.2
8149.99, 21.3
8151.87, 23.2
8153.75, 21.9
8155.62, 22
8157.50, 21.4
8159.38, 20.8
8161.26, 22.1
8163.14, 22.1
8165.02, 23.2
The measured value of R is 3.36 AA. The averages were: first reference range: 23.4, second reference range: 22.5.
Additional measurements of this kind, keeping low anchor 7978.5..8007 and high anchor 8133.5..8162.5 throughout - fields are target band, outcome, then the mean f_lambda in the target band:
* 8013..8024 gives -0.3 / 23.4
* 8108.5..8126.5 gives 0.8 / 21.4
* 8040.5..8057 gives 1.4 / 20.8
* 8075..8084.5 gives 0.1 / 22.3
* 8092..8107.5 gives 0.3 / 22.1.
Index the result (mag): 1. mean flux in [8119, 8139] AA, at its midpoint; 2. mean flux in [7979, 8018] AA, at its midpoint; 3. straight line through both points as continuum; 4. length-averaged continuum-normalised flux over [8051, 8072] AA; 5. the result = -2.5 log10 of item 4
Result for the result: 0.08 mag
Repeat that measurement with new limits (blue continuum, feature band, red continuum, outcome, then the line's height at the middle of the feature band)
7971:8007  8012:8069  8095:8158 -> 0.039 mag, 22.8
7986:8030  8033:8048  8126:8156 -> 0.019 mag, 22.8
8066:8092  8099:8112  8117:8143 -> 0.011 mag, 22.2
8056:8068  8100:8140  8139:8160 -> -0.015 mag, 21.9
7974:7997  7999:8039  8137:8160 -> 0.005 mag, 23.1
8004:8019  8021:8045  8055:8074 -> 0.047 mag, 22.9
